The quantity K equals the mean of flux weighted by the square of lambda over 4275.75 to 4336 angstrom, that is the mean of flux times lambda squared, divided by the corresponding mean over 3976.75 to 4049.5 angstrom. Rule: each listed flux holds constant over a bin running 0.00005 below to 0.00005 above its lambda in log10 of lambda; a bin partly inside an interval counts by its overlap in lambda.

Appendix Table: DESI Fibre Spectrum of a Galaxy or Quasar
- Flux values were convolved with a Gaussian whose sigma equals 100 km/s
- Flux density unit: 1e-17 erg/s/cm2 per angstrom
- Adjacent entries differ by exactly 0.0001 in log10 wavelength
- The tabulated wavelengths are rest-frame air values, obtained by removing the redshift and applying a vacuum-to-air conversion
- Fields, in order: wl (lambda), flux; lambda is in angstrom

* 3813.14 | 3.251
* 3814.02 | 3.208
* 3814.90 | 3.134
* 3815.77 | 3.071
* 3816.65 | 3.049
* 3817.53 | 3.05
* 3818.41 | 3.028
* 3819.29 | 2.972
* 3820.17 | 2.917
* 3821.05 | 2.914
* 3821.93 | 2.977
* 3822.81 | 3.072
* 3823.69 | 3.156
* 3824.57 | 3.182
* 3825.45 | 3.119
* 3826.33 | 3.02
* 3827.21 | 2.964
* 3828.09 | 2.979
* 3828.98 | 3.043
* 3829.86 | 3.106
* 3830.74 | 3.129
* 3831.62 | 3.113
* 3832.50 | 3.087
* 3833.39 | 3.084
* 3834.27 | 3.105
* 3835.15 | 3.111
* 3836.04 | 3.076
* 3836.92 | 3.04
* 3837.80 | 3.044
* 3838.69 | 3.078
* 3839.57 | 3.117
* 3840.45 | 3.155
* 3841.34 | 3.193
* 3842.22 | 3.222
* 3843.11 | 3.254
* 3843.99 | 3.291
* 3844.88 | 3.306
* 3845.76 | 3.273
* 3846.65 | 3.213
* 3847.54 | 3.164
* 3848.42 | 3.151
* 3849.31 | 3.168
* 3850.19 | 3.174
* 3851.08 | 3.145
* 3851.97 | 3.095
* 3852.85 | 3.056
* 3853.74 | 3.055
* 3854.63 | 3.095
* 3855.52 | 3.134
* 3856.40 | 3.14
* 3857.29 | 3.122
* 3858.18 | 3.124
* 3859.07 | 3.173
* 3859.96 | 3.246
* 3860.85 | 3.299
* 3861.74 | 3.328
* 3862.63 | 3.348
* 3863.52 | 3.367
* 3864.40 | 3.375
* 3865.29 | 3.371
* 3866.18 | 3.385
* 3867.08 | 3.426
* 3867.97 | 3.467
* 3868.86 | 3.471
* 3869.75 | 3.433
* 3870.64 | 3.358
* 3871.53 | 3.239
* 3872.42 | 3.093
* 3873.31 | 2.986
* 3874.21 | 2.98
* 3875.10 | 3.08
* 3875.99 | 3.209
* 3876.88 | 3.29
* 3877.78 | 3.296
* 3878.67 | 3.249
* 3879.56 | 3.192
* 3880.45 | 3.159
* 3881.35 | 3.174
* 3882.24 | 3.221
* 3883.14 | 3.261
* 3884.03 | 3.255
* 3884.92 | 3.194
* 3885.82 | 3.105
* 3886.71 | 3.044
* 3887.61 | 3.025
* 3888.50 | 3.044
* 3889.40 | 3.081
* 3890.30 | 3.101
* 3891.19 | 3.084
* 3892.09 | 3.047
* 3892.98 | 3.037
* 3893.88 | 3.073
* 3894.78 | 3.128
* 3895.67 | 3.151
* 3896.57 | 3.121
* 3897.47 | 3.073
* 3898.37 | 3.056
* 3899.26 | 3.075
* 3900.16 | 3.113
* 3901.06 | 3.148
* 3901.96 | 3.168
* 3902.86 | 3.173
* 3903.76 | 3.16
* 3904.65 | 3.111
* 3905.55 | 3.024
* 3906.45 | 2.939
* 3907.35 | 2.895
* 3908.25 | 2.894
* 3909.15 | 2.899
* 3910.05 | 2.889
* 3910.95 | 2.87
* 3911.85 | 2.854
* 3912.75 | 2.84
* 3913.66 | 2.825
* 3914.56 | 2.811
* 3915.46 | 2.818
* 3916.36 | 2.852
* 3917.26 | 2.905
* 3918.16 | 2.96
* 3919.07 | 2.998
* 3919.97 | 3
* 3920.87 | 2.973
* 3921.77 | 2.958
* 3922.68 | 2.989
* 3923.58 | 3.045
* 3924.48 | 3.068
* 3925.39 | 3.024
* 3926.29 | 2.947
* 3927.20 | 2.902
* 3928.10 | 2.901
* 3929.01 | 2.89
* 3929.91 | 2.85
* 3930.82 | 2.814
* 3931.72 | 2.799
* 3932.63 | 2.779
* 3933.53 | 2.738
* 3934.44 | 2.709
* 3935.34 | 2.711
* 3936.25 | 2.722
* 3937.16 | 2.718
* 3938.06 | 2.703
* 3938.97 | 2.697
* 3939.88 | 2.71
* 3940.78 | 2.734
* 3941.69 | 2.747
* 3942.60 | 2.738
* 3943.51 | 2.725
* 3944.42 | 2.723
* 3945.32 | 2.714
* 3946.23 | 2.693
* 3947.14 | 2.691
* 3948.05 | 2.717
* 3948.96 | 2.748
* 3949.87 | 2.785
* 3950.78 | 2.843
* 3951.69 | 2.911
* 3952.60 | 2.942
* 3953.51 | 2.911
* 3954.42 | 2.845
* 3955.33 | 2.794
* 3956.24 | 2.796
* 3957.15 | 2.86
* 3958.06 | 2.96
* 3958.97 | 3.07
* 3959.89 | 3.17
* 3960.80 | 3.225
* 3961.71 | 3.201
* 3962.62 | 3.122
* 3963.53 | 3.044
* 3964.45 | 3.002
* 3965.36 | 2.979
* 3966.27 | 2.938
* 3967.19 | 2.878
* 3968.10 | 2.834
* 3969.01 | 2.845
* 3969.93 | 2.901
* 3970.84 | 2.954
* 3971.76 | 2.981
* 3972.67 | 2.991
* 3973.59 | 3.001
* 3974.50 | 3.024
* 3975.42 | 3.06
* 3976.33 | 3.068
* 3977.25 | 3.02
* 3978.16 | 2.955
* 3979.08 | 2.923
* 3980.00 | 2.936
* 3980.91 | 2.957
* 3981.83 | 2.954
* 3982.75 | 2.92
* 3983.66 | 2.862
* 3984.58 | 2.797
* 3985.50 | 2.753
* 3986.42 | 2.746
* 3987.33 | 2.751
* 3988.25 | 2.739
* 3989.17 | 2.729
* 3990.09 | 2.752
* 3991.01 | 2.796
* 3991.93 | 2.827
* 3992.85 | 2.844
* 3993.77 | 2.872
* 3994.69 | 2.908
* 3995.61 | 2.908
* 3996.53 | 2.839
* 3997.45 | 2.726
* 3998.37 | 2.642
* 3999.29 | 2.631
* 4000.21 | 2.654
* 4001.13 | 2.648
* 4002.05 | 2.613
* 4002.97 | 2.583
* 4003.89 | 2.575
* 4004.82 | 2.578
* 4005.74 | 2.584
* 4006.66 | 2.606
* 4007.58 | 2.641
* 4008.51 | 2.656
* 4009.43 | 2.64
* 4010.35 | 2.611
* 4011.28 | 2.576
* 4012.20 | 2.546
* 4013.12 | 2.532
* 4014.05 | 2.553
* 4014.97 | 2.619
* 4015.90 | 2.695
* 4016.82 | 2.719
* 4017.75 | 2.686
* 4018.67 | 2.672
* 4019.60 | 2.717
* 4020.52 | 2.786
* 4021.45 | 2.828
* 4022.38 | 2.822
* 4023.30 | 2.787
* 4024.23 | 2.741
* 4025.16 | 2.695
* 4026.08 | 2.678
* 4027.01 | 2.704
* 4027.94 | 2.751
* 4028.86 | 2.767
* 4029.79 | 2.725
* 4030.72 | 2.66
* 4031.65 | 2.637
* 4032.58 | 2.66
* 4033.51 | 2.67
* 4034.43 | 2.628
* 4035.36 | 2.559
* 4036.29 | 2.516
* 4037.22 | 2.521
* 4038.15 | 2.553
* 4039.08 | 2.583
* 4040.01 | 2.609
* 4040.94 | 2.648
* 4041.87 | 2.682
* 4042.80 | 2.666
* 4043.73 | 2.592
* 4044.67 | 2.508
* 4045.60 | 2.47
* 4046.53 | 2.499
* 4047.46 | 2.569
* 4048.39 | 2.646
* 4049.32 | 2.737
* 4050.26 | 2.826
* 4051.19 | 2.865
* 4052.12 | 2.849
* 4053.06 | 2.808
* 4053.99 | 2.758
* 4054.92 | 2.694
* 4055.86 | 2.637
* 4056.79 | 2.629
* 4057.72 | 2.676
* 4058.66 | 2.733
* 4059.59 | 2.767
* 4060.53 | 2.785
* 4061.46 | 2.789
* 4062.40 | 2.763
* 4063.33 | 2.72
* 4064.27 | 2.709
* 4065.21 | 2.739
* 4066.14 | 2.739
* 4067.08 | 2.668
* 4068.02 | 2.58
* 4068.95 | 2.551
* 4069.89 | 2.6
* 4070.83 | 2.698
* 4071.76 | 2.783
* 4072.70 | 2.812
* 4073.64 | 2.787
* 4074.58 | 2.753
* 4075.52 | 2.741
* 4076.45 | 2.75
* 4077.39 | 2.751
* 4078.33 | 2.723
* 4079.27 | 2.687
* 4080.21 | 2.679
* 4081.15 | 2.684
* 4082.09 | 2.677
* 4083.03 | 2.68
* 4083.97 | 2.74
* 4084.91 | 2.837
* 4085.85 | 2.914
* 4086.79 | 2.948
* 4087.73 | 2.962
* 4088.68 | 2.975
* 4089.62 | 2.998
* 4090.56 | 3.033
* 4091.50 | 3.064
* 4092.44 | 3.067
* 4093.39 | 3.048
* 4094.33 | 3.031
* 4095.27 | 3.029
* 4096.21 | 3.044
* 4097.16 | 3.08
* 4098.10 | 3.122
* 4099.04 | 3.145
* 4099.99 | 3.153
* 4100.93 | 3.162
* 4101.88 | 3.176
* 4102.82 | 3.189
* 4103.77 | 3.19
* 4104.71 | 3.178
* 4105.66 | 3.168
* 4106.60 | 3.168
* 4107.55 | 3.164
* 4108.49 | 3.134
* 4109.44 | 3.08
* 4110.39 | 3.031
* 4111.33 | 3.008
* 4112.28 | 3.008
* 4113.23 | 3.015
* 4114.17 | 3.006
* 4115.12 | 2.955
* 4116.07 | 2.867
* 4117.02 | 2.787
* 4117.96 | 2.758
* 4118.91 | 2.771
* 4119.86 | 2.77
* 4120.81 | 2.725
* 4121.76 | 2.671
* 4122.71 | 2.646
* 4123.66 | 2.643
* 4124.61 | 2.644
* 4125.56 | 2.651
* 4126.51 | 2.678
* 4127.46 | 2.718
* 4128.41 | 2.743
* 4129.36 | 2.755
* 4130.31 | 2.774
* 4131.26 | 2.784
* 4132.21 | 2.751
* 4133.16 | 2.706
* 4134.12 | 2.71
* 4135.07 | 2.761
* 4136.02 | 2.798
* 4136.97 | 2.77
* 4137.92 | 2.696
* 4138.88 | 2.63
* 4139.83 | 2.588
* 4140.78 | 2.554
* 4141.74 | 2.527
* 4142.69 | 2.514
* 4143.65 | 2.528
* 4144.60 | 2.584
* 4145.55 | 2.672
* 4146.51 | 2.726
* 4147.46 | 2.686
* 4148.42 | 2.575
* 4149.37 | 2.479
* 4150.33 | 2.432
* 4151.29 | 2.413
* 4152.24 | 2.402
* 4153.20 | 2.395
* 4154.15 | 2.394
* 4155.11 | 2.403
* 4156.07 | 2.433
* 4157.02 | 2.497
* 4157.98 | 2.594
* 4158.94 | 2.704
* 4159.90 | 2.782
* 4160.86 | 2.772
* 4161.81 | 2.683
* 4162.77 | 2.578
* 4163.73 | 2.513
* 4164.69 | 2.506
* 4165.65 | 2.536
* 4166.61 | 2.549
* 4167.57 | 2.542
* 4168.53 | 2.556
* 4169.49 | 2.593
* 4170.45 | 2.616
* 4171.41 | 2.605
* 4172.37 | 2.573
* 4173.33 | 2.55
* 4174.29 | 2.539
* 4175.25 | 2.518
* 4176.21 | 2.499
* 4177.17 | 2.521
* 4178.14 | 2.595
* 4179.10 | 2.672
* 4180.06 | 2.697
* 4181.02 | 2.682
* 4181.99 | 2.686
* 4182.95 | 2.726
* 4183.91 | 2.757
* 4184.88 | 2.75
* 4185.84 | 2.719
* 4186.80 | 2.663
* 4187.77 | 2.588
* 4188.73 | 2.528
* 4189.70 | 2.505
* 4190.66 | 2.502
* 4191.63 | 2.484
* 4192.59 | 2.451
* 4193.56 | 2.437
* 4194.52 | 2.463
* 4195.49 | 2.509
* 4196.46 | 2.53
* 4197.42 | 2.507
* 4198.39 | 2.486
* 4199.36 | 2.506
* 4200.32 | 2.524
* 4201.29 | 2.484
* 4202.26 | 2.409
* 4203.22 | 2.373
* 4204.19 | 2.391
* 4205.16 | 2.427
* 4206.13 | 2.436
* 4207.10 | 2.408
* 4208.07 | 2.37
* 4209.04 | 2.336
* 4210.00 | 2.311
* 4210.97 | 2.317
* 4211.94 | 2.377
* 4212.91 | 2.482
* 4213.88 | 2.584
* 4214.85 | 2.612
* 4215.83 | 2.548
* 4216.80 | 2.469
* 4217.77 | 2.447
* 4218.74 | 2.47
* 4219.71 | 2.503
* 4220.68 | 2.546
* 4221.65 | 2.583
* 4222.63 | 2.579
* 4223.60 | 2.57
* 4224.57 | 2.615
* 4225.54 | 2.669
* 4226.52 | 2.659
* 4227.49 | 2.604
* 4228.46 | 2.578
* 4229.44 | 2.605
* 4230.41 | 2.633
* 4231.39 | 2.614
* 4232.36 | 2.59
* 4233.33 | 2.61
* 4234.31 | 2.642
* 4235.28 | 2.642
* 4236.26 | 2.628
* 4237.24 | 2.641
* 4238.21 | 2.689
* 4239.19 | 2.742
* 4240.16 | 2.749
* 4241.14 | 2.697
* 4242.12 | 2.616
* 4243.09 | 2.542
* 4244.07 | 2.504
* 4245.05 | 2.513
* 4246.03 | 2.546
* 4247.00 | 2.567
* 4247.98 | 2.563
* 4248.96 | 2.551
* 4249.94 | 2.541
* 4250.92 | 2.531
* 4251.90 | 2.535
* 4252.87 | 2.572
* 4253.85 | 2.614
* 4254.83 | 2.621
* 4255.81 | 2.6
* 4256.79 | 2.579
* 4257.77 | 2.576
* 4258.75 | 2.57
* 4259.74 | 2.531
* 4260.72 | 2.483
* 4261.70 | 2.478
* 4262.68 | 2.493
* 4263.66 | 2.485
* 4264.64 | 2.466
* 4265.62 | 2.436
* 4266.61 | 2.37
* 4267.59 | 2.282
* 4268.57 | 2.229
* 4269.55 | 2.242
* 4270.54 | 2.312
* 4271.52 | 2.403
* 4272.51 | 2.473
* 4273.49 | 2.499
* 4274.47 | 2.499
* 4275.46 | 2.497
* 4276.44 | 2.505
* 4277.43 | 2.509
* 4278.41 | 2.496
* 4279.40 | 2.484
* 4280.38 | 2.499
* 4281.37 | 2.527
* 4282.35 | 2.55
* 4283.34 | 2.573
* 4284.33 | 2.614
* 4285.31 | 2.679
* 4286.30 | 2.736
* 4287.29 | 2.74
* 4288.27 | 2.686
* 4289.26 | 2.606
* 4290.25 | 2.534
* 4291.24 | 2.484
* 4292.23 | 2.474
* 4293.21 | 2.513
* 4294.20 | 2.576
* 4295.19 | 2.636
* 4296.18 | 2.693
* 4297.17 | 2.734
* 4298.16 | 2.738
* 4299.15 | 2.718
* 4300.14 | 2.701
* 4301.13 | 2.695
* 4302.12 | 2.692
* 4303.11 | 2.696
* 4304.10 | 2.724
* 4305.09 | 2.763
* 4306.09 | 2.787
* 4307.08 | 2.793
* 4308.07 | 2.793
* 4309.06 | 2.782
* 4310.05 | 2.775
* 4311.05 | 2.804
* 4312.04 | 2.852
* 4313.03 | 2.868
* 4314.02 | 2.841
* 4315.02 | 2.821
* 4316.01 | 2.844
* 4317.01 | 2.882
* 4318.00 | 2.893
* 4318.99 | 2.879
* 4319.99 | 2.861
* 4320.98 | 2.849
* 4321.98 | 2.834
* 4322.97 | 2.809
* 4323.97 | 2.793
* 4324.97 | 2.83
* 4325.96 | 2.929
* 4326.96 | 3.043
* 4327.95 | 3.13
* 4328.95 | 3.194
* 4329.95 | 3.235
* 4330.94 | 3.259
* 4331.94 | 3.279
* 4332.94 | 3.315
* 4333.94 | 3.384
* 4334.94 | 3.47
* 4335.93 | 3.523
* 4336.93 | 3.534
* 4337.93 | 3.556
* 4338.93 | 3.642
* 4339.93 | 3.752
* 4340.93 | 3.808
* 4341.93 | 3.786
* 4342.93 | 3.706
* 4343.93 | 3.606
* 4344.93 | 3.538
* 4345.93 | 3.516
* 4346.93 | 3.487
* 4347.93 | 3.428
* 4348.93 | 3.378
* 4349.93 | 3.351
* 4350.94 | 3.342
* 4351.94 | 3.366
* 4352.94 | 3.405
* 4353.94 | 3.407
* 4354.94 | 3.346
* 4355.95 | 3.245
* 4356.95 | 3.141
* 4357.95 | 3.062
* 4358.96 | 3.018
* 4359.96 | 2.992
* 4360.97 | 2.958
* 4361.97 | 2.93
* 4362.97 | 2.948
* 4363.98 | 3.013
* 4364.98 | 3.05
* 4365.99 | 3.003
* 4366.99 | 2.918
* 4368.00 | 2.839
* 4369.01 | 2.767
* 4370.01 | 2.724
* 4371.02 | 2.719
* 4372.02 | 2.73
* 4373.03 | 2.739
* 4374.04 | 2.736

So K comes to 1.19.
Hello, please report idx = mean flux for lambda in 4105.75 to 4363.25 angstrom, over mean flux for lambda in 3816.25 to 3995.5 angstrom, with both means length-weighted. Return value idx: 0.90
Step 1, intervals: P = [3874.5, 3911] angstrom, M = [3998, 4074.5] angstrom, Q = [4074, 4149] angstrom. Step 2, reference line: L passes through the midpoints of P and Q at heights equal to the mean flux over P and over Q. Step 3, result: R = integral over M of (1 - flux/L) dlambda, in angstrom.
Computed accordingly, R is 6.9 angstrom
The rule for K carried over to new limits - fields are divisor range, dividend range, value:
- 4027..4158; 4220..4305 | 1.01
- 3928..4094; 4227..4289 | 1.04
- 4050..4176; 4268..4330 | 1.07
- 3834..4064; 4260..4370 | 1.19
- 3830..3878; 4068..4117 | 1.04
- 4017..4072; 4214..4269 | 1.05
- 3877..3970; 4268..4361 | 1.20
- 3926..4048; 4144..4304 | 1.03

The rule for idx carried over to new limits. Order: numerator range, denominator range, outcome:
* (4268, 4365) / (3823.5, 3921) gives 0.94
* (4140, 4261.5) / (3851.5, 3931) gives 0.83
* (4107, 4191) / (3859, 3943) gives 0.88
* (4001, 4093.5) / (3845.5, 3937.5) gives 0.88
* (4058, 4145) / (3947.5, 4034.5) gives 1.01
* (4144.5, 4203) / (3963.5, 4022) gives 0.92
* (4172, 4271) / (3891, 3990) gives 0.87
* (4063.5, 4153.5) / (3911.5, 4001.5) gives 0.98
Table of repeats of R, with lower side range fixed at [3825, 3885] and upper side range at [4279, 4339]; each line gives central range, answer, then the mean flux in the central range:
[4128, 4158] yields 3.8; 2.6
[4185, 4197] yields 1.6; 2.54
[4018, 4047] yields 3.8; 2.66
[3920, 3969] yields 4.0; 2.87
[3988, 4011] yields 2.8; 2.7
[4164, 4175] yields 1.5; 2.56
